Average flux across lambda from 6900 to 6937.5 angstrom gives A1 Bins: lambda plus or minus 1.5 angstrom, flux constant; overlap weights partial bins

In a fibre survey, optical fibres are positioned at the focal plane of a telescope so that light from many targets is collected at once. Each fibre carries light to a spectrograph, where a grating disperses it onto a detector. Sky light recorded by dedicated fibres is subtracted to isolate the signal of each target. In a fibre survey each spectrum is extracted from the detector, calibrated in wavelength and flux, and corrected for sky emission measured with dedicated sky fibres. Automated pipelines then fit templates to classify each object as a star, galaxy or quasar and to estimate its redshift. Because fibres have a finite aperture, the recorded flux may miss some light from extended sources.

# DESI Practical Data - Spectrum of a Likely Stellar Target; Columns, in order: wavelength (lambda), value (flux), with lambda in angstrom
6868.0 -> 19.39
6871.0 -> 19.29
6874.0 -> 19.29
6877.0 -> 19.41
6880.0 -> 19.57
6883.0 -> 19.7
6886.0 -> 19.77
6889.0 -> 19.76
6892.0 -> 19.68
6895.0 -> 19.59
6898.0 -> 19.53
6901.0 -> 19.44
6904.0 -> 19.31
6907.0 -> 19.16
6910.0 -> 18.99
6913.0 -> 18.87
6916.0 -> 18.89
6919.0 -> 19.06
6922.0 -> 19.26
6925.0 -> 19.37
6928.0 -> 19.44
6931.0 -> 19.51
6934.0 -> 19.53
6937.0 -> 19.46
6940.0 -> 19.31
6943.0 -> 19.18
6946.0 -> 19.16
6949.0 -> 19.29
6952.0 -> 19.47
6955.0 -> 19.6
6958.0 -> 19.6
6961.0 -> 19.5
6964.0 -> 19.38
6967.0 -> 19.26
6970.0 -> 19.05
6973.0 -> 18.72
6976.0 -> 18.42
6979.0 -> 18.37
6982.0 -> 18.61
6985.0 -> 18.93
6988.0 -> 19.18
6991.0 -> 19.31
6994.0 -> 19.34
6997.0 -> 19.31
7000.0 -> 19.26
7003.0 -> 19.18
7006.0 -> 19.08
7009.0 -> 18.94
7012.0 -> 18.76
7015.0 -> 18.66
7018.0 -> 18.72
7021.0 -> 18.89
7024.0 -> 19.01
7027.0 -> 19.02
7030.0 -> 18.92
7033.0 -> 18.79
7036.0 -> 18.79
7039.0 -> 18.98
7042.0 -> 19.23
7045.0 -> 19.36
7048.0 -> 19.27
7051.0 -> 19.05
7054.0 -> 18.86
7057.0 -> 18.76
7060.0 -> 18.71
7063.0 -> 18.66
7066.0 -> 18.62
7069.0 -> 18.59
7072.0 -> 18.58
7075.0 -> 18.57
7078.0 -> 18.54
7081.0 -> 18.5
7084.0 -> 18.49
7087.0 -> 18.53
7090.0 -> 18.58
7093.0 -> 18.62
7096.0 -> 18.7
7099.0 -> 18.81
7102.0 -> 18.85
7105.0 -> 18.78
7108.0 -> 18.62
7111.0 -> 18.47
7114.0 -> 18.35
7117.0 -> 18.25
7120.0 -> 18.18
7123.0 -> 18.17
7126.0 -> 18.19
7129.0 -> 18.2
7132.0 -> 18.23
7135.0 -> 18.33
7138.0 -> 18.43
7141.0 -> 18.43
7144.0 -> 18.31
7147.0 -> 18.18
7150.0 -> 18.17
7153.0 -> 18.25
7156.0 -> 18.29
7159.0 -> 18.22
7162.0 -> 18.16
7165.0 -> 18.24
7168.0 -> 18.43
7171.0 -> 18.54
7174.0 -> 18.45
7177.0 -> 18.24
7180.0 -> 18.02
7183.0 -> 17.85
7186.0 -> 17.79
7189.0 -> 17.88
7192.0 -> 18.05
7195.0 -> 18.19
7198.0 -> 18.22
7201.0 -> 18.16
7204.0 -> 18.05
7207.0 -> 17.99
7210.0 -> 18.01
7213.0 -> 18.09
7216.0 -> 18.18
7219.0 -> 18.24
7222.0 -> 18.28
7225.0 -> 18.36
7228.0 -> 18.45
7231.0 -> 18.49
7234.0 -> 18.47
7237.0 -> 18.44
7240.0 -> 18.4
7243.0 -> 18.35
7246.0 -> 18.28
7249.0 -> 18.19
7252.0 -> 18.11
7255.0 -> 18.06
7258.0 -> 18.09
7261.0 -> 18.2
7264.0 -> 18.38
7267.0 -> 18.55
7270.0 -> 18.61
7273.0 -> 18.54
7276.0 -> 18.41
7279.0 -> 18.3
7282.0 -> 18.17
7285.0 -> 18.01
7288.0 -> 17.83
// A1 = 19.2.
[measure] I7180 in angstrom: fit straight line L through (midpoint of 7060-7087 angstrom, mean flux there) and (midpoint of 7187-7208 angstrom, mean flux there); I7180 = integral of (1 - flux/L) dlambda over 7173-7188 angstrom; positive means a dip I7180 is 0.1 angstrom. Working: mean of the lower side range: 18.6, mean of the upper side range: 18.1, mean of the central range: 18.1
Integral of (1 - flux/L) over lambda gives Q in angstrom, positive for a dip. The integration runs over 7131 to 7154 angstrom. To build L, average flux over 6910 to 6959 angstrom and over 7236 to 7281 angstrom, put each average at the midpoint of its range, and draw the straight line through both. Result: 0.5 angstrom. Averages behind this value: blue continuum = 19.3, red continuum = 18.3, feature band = 18.3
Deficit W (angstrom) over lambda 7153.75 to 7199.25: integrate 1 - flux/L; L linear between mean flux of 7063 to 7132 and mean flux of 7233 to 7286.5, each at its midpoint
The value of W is 0.6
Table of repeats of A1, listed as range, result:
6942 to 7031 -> 19.1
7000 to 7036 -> 18.9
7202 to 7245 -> 18.3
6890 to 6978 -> 19.3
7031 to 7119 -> 18.7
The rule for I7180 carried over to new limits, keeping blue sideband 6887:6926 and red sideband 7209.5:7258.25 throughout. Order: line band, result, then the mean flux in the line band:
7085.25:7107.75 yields 0.02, 18.7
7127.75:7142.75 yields 0.21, 18.3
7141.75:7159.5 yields 0.28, 18.2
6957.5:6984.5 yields 0.19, 19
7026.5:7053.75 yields -0.22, 19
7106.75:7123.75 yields 0.28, 18.3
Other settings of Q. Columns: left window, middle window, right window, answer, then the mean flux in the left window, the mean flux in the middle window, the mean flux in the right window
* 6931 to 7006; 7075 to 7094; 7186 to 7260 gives 0.2 angstrom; 19.2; 18.5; 18.2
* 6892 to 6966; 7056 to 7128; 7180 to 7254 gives 0.5 angstrom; 19.3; 18.5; 18.2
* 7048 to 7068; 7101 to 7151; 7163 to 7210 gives 0.3 angstrom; 18.8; 18.4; 18.1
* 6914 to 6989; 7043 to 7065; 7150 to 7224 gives -0.3 angstrom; 19.2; 19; 18.2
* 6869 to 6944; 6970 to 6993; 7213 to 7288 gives 0.4 angstrom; 19.4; 18.8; 18.3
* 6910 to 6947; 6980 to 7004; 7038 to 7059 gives 0.0 angstrom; 19.2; 19.1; 19.1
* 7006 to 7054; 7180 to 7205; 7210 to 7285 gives 0.6 angstrom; 19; 18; 18.3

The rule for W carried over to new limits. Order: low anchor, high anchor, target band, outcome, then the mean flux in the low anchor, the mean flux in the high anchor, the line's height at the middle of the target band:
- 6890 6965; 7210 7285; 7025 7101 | 0.5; 19.3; 18.3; 18.9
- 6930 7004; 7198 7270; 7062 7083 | 0.3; 19.2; 18.3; 18.8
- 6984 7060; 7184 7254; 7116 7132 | 0.3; 19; 18.2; 18.6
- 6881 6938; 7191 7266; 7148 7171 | 0.3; 19.4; 18.2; 18.5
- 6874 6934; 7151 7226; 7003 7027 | 0.0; 19.4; 18.2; 18.9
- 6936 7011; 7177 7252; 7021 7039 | 0.0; 19.2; 18.2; 18.9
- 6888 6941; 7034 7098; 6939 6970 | -0.3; 19.3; 18.8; 19.2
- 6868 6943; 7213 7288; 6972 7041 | 0.5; 19.4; 18.3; 19.1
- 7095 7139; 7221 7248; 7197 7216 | 0.3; 18.4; 18.4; 18.4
